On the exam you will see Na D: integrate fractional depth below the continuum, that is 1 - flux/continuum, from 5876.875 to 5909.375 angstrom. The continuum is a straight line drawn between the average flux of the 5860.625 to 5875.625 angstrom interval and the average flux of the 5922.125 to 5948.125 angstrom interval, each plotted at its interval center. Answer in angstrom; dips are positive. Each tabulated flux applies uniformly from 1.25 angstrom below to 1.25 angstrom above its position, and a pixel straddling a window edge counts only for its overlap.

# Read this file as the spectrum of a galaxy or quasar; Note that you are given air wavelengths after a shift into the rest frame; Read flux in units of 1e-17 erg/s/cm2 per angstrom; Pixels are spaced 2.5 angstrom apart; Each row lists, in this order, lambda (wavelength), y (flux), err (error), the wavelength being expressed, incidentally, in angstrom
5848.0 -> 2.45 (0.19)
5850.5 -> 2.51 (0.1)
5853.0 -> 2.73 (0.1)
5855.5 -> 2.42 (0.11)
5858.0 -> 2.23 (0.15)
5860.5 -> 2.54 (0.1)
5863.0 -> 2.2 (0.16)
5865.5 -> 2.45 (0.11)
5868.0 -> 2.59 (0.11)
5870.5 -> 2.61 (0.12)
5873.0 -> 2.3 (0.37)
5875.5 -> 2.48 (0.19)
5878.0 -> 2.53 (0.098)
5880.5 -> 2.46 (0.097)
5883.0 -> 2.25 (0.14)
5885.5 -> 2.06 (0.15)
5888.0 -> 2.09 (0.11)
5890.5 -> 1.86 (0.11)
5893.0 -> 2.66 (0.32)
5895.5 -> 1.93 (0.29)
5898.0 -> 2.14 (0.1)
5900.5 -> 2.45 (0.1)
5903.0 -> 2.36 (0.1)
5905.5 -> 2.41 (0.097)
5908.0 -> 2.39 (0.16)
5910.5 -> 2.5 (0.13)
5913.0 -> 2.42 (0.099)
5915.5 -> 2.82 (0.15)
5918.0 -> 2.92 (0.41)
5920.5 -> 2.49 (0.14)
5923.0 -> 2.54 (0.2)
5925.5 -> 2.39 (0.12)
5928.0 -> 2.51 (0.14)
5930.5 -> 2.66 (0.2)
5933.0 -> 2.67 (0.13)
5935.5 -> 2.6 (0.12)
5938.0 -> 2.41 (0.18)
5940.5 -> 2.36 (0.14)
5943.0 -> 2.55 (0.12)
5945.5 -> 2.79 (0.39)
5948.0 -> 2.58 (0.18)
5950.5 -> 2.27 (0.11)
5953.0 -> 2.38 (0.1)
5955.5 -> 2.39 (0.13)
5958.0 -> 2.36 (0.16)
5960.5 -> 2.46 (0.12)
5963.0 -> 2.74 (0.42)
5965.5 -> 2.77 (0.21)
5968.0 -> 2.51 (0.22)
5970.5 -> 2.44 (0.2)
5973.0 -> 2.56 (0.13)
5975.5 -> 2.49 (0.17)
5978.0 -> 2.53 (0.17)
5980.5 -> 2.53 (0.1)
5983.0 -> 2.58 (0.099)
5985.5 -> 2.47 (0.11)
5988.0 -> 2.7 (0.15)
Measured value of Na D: 2.7 angstrom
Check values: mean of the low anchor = 2.44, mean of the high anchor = 2.55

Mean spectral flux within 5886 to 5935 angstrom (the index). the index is 2.43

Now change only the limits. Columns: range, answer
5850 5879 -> 2.46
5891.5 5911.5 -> 2.35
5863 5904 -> 2.32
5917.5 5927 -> 2.56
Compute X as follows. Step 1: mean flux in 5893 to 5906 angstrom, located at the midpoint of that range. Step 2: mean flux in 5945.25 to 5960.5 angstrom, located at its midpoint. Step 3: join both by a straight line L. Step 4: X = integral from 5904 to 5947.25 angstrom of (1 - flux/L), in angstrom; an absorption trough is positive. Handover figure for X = -3.51 angstrom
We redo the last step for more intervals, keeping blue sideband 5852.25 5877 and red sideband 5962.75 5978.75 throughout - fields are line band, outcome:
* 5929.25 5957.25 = 0.3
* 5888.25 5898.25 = 1.4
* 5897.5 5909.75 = 0.6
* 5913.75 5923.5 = -0.7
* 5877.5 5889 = 1.0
